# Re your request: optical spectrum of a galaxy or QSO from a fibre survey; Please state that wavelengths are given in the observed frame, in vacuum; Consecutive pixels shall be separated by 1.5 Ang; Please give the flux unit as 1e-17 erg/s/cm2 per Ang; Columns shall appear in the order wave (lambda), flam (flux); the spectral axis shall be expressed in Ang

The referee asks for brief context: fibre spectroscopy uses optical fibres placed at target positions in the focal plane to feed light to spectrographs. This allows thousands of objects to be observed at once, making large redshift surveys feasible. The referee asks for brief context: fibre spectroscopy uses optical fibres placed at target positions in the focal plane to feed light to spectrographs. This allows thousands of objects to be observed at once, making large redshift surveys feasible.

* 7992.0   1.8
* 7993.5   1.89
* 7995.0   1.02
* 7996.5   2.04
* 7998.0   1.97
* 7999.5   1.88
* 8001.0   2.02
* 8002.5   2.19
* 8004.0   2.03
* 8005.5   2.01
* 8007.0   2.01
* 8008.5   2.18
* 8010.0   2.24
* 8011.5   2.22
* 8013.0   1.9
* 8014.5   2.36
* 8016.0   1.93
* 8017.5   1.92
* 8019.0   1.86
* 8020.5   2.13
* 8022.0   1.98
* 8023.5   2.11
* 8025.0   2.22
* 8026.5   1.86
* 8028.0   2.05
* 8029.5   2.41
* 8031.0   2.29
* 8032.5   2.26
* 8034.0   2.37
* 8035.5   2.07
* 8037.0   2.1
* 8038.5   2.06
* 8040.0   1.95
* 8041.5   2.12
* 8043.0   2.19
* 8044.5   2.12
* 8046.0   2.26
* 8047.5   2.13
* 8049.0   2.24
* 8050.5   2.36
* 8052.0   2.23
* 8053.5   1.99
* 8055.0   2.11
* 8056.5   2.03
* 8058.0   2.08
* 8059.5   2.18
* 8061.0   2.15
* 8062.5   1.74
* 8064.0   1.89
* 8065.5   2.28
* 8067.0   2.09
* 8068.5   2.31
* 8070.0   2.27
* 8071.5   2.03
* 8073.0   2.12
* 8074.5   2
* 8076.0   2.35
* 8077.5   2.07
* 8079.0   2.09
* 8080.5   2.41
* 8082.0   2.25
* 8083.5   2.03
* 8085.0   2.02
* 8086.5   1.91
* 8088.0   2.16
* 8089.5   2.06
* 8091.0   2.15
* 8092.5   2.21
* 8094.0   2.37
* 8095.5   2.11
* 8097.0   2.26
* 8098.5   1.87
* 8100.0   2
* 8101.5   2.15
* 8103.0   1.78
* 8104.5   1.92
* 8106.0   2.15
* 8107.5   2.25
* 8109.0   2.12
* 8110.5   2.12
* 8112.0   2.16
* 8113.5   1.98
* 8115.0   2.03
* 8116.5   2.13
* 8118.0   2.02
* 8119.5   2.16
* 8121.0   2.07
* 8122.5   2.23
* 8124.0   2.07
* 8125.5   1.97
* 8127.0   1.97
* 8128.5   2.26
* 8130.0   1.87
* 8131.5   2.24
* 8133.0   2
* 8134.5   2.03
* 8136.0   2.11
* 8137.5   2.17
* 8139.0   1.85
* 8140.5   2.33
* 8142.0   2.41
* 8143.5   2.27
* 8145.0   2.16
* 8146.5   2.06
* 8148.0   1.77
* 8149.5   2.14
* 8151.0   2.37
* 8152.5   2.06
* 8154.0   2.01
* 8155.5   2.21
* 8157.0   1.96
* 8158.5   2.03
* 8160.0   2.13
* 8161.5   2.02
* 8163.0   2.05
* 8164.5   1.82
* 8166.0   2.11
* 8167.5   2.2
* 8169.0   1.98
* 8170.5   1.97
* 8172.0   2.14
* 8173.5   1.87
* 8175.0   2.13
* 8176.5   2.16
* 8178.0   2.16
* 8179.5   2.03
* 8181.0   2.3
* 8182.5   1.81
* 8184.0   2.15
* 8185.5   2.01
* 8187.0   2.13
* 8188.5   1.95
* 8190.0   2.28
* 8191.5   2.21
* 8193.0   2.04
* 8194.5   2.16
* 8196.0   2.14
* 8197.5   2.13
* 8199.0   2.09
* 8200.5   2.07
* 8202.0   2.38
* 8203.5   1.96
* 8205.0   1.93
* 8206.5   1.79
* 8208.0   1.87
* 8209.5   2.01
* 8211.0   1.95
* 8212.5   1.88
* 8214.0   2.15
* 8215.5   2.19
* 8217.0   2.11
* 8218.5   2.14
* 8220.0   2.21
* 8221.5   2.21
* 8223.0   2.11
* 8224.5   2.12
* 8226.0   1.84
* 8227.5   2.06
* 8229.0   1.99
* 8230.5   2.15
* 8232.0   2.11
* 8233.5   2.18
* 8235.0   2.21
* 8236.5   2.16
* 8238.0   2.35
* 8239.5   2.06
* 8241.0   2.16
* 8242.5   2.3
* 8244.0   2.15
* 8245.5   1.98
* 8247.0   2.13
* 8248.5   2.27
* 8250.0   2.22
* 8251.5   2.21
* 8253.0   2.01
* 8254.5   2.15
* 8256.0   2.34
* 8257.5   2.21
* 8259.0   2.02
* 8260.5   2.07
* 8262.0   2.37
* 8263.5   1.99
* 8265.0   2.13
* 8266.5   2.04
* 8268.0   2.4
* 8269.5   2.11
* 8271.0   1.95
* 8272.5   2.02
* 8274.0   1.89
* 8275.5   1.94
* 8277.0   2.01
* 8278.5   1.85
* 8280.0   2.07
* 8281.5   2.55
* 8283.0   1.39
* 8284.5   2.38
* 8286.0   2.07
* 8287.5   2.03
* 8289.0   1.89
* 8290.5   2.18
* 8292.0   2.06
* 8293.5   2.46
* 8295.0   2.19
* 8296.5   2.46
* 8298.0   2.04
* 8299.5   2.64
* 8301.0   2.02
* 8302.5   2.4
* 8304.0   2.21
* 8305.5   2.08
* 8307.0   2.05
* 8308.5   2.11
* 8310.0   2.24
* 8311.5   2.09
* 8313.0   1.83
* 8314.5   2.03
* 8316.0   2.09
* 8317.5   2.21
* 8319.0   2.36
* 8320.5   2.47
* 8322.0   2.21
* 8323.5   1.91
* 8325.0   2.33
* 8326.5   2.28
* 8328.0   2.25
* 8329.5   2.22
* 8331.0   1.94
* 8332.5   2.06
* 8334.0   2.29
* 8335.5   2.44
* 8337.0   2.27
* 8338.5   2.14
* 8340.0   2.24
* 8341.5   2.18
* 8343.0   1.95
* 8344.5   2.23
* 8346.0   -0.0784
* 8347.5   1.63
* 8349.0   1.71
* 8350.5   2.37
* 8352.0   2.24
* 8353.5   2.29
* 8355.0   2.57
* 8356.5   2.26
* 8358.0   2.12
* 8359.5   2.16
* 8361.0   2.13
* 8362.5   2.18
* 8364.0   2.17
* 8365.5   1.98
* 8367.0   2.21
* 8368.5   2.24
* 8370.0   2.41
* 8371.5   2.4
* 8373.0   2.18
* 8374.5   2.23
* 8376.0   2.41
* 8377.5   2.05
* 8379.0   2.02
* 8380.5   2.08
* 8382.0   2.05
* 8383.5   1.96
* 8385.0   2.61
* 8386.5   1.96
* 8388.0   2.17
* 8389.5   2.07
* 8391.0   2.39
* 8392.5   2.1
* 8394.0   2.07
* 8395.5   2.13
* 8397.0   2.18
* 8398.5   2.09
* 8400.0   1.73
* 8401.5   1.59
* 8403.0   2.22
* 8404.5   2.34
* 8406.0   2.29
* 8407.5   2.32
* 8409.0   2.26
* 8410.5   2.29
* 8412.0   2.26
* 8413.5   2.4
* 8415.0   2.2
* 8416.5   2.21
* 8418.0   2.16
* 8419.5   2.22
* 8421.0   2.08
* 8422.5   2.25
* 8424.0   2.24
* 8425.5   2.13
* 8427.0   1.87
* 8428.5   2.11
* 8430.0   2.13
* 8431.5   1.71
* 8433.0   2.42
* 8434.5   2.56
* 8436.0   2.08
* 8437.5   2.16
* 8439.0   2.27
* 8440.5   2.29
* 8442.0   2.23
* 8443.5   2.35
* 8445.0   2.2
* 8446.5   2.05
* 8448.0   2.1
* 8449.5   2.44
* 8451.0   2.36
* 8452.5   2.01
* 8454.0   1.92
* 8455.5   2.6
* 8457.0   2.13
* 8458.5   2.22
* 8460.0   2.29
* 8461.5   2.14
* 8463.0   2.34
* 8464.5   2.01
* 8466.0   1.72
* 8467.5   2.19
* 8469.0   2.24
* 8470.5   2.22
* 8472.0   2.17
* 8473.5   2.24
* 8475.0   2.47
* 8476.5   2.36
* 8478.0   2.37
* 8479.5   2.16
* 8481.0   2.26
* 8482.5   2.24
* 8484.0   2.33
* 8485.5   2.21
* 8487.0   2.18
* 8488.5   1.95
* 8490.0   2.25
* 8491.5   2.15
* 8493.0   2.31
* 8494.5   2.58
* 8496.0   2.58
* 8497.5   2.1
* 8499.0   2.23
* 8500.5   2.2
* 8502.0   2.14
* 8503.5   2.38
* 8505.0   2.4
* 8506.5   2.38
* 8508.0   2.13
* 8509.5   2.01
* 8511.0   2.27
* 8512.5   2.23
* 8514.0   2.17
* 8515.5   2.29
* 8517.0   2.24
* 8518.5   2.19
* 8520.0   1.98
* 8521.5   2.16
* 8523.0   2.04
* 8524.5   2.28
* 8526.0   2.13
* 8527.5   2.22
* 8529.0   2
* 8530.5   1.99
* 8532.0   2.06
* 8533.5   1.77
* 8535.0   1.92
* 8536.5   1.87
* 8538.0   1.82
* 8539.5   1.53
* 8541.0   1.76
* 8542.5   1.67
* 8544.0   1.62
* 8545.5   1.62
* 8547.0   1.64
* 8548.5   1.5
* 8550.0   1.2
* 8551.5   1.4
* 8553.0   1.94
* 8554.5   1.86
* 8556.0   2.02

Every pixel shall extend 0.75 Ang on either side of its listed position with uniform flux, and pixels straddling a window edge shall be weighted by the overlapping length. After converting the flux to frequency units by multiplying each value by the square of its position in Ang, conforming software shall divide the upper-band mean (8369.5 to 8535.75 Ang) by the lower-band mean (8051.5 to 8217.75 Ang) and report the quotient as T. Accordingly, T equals 1.13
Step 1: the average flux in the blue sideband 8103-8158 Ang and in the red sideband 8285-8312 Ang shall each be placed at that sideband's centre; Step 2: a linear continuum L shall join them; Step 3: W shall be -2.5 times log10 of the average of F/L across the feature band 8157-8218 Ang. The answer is 0.03 mag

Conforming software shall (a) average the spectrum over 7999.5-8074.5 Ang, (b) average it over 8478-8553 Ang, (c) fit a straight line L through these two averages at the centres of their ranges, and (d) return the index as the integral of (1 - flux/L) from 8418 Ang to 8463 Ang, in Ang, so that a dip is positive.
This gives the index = -2.8 Ang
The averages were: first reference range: 2.11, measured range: 2.19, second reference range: 2.06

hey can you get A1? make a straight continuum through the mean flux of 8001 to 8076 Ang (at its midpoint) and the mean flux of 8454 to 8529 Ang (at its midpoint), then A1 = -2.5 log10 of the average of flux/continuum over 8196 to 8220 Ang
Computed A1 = 0.054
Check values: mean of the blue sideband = 2.12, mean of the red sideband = 2.22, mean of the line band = 2.05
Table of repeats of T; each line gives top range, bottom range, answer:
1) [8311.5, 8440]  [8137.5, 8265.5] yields 1.06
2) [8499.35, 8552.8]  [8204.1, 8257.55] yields 1.01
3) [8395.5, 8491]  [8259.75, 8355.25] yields 1.07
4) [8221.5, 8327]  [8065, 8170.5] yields 1.06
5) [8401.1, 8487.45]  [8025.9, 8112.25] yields 1.14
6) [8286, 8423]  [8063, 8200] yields 1.08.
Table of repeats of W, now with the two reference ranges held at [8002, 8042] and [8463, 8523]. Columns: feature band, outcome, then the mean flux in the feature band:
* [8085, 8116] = 0.02 mag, 2.09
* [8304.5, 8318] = 0.05 mag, 2.08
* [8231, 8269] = 0.00 mag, 2.17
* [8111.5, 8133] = 0.03 mag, 2.08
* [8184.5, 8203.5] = 0.01 mag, 2.13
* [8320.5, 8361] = 0.05 mag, 2.09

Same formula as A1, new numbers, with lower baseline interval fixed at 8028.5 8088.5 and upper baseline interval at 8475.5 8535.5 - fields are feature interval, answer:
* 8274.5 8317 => 0.03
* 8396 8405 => 0.09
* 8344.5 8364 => 0.10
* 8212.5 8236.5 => 0.03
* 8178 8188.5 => 0.05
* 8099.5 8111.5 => 0.04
